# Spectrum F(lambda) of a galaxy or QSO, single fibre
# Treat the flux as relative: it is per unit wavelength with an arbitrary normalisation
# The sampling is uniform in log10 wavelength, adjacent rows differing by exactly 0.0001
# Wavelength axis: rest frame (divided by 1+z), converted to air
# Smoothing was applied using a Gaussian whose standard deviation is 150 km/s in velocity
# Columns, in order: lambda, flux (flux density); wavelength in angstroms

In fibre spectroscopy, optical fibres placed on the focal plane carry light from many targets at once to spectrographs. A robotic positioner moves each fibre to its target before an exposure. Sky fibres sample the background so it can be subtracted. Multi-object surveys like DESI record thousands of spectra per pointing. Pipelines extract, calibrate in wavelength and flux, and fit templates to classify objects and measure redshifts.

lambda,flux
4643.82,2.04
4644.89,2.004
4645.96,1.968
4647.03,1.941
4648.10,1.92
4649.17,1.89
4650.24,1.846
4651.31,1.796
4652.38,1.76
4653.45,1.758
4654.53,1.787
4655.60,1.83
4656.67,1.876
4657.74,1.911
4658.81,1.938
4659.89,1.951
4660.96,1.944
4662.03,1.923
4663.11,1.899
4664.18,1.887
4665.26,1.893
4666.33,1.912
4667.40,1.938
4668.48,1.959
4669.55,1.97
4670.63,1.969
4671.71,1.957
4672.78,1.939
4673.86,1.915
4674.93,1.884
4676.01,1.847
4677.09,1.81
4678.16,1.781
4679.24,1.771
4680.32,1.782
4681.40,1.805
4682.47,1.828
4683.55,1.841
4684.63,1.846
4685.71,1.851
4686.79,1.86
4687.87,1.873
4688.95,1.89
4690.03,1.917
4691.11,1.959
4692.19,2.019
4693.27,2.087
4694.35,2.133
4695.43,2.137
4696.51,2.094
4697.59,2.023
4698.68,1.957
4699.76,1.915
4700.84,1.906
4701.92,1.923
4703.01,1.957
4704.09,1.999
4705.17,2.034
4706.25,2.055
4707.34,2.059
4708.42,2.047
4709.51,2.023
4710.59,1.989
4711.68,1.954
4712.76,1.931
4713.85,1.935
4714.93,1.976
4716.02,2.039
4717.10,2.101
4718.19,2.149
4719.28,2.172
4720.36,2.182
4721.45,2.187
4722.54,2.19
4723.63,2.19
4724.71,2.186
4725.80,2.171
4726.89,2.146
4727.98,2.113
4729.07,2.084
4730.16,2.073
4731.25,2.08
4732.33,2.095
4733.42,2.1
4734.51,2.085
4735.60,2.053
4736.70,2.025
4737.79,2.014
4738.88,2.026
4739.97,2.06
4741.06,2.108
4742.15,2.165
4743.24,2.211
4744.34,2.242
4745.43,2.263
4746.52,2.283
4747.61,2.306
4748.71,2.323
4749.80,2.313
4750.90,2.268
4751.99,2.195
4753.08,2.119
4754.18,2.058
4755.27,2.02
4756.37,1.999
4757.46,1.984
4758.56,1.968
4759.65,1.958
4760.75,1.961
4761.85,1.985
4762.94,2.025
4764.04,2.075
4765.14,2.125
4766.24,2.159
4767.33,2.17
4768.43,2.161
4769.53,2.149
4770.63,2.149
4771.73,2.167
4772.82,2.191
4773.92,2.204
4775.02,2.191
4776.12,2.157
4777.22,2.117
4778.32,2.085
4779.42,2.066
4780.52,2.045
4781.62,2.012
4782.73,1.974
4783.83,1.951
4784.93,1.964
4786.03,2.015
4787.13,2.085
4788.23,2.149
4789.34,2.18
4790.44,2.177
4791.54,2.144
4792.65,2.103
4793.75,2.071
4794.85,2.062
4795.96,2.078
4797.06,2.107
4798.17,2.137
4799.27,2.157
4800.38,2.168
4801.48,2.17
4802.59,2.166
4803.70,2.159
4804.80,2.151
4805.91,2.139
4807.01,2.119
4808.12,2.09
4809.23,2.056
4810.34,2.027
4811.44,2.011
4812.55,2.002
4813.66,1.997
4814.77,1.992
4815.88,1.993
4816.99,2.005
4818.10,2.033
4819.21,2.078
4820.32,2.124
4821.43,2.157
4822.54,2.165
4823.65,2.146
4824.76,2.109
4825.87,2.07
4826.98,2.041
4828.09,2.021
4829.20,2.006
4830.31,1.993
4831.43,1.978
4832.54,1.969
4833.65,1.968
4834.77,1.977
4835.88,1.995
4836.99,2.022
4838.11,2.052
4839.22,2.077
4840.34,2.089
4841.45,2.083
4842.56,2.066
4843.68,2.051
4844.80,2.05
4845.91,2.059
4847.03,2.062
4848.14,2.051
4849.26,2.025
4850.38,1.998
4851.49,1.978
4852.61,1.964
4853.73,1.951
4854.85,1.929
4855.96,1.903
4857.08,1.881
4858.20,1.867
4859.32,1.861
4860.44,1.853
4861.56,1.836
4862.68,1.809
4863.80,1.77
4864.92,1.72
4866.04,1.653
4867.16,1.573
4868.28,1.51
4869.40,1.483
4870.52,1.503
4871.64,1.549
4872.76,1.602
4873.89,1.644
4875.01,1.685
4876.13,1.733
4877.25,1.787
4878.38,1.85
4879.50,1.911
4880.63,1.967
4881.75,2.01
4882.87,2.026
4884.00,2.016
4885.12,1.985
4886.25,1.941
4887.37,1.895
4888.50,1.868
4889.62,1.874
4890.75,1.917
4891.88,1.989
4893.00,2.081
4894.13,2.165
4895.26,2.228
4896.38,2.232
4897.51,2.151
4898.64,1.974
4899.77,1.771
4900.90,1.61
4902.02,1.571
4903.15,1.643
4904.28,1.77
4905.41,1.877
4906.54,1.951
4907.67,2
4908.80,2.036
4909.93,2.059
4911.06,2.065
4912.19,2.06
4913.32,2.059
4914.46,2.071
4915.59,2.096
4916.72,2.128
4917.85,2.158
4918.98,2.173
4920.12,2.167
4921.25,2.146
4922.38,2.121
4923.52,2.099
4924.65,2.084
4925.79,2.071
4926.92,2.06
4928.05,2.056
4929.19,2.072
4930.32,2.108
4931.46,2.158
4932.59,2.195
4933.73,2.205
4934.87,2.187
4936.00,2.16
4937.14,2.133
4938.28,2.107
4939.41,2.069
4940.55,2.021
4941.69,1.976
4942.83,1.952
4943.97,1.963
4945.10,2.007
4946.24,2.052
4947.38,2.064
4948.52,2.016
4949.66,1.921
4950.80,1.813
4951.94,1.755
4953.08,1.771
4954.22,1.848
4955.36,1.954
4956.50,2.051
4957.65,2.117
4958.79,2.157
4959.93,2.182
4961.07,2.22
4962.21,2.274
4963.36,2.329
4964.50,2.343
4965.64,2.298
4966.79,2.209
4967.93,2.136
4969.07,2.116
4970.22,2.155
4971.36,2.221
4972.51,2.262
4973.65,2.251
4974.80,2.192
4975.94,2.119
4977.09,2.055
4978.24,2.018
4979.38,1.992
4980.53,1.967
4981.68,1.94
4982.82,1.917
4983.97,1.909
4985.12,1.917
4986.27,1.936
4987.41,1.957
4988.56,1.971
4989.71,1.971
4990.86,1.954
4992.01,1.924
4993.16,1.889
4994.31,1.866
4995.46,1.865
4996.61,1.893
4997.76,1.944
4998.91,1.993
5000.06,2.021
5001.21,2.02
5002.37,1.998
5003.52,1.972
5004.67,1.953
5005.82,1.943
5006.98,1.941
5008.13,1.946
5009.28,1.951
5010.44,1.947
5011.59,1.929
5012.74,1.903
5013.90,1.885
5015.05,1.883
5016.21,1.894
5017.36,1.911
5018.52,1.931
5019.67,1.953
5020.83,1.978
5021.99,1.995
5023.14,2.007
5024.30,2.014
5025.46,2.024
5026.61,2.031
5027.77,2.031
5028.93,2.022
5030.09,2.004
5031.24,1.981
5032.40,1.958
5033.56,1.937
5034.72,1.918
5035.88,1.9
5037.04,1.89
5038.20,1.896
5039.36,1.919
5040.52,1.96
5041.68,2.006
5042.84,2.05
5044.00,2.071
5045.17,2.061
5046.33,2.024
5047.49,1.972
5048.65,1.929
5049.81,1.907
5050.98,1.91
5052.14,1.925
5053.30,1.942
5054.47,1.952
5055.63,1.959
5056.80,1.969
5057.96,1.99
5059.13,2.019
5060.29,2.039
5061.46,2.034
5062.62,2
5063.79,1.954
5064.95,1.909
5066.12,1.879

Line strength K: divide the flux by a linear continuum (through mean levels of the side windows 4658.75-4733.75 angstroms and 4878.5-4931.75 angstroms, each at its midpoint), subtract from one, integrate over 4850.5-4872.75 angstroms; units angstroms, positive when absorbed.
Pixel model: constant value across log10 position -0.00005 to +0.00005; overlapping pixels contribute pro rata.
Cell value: 2.6 angstroms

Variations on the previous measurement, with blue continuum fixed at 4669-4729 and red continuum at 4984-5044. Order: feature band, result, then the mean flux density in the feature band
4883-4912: 0.25 angstroms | 1.95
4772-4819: -2.64 angstroms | 2.09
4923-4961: -1.60 angstroms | 2.04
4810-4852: -1.42 angstroms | 2.04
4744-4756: -1.40 angstroms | 2.21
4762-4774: -0.94 angstroms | 2.14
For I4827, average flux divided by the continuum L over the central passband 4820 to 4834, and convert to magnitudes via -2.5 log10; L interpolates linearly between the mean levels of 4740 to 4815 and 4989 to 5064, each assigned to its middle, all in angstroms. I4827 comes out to 0.01 mag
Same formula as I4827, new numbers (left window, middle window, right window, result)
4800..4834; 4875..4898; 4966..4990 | 0.05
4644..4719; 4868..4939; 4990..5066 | -0.01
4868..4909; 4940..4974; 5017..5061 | -0.09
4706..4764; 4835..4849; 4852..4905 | -0.08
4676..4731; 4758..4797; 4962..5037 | -0.05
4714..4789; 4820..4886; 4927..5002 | 0.09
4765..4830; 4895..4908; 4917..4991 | 0.11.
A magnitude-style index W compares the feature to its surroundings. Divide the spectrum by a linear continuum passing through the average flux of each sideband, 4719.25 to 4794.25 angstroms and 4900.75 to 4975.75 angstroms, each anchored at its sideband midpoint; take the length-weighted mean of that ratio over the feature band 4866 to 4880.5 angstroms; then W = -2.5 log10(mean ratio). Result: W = 0.25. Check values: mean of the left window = 2.12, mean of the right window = 2.07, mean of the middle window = 1.66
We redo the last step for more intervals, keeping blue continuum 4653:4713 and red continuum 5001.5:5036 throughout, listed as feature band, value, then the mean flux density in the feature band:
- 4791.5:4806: -0.10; 2.13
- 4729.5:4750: -0.11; 2.15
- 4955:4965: -0.12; 2.18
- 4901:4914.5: 0.02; 1.91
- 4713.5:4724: -0.10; 2.11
